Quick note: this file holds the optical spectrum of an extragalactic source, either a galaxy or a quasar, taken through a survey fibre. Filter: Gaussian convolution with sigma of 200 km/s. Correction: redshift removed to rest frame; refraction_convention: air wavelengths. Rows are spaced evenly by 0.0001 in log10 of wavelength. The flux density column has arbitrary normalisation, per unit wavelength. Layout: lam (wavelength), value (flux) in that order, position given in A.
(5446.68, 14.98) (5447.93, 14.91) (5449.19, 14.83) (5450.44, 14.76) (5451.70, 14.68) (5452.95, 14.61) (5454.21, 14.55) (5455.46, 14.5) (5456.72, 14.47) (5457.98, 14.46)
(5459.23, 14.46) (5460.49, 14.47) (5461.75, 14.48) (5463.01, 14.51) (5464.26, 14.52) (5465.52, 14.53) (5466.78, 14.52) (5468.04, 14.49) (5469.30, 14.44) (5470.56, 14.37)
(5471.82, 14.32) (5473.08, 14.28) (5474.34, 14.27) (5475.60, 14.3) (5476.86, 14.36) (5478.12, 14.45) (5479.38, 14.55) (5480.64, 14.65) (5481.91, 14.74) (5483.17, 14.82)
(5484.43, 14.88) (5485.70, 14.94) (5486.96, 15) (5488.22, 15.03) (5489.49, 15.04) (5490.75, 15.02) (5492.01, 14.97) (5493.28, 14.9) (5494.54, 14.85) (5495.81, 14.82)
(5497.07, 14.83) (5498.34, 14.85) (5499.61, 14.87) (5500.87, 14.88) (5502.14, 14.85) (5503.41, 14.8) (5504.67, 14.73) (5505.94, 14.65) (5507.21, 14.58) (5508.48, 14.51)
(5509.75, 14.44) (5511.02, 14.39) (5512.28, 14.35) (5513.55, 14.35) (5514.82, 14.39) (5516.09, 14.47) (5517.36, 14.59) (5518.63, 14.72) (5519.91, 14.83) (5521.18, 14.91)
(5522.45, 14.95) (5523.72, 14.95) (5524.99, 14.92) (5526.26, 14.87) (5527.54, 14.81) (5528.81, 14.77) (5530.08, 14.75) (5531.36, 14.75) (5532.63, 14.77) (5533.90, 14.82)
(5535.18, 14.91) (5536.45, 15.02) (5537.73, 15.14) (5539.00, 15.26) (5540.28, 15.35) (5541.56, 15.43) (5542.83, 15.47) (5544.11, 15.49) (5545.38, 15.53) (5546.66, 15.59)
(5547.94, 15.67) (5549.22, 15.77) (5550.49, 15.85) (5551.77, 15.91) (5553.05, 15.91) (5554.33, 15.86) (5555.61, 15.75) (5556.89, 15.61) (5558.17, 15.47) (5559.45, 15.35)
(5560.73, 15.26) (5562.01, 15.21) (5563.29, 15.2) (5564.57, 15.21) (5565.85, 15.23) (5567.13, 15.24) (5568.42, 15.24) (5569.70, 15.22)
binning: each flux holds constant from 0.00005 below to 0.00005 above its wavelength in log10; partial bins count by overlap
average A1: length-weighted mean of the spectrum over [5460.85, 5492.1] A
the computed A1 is 14.6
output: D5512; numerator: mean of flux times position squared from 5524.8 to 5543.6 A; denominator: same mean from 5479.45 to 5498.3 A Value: 1.0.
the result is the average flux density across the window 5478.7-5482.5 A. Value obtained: 14.6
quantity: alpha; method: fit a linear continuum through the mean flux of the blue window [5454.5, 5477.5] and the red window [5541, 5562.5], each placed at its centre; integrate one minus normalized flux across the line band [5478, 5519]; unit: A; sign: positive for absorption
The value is 0.4 A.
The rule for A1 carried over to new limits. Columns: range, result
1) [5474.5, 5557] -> 14.9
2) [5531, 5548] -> 15.2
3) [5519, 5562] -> 15.3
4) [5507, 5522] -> 14.5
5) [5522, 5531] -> 14.9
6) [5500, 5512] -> 14.7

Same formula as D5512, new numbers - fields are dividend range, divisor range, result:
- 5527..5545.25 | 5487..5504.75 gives 1.03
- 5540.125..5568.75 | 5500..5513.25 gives 1.08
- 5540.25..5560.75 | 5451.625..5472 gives 1.11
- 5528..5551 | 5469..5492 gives 1.06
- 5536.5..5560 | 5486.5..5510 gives 1.07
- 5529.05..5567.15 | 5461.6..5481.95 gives 1.09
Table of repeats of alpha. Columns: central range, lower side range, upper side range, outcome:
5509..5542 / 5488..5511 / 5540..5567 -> 0.8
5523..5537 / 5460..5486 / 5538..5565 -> 0.4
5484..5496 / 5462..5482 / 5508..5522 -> -0.4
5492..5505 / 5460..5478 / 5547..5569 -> -0.1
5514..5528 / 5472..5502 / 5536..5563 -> 0.4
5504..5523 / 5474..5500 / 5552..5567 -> 0.6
